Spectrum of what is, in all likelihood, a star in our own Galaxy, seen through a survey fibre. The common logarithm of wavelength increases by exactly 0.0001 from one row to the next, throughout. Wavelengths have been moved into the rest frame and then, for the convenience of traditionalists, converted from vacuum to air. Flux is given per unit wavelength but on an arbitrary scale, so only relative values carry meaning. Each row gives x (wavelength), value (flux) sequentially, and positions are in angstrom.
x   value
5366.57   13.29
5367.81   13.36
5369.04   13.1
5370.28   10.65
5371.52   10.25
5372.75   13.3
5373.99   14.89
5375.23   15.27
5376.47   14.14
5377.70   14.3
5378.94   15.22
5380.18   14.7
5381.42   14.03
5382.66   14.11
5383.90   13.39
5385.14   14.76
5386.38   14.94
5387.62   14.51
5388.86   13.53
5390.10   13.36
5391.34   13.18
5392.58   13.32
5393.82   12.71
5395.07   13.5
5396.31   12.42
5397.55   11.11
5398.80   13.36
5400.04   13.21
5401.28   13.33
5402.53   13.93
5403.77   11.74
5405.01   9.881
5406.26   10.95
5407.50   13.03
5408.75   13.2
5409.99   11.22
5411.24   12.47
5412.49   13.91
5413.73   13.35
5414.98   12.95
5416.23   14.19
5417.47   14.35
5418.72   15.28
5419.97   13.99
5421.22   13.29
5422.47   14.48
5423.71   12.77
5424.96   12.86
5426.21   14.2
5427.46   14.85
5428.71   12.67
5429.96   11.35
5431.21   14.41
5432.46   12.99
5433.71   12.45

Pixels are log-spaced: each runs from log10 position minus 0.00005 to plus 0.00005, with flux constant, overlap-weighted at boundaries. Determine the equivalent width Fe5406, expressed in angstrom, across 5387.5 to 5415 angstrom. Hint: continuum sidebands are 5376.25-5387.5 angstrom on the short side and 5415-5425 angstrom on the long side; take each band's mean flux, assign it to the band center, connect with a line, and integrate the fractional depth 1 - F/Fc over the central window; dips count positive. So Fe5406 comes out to 2.7 angstrom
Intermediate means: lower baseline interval 14.4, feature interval 12.8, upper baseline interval 13.9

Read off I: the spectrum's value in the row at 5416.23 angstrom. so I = 14.19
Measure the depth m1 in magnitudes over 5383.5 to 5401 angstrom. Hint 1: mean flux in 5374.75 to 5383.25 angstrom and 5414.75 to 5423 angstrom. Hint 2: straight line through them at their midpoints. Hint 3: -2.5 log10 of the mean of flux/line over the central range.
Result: 0.079 mag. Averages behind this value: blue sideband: 14.5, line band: 13.4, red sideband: 14.1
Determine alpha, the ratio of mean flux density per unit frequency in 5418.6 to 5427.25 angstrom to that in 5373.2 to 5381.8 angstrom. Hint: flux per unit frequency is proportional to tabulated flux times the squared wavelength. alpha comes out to 0.96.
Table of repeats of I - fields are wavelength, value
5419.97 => 13.99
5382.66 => 14.11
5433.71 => 12.45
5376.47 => 14.14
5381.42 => 14.03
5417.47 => 14.35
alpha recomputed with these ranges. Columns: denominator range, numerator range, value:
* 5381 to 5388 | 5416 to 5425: 0.99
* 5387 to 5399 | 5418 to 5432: 1.06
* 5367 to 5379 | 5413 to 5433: 1.04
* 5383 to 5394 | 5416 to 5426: 1.02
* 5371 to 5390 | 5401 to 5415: 0.89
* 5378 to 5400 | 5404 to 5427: 0.97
